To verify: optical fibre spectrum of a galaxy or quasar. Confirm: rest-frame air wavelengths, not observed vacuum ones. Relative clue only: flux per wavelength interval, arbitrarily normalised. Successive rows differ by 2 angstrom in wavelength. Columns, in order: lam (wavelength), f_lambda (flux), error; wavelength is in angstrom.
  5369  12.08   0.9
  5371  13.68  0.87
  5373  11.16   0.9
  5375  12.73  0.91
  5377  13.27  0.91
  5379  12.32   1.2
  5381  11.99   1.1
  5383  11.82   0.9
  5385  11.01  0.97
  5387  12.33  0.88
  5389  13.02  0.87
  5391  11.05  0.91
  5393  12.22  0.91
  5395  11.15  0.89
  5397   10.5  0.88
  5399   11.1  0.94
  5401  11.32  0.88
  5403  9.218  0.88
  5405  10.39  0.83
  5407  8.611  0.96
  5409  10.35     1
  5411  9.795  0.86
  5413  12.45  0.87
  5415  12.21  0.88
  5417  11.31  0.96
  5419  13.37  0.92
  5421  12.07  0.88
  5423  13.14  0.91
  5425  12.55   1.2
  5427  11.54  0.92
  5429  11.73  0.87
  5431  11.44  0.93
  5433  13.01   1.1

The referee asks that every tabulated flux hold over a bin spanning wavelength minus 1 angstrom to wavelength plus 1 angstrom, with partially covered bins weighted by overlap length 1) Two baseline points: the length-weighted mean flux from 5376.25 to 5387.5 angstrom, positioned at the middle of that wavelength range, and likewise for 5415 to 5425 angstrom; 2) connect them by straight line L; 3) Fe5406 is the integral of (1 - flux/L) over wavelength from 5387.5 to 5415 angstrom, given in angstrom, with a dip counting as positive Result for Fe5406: 3.0 angstrom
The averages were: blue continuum 12.1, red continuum 12.5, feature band 10.9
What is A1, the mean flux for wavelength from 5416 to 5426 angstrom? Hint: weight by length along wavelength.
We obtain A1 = 12.5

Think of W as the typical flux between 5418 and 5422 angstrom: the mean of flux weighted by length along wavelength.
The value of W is 12.7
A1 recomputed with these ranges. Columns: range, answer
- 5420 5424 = 12.6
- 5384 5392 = 11.9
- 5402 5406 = 9.8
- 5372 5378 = 12.4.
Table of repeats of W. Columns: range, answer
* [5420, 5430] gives 12.2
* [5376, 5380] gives 12.8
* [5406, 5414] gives 10.3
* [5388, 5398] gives 11.6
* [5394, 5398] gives 10.8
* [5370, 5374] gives 12.4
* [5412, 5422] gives 12.3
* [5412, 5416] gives 12.3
